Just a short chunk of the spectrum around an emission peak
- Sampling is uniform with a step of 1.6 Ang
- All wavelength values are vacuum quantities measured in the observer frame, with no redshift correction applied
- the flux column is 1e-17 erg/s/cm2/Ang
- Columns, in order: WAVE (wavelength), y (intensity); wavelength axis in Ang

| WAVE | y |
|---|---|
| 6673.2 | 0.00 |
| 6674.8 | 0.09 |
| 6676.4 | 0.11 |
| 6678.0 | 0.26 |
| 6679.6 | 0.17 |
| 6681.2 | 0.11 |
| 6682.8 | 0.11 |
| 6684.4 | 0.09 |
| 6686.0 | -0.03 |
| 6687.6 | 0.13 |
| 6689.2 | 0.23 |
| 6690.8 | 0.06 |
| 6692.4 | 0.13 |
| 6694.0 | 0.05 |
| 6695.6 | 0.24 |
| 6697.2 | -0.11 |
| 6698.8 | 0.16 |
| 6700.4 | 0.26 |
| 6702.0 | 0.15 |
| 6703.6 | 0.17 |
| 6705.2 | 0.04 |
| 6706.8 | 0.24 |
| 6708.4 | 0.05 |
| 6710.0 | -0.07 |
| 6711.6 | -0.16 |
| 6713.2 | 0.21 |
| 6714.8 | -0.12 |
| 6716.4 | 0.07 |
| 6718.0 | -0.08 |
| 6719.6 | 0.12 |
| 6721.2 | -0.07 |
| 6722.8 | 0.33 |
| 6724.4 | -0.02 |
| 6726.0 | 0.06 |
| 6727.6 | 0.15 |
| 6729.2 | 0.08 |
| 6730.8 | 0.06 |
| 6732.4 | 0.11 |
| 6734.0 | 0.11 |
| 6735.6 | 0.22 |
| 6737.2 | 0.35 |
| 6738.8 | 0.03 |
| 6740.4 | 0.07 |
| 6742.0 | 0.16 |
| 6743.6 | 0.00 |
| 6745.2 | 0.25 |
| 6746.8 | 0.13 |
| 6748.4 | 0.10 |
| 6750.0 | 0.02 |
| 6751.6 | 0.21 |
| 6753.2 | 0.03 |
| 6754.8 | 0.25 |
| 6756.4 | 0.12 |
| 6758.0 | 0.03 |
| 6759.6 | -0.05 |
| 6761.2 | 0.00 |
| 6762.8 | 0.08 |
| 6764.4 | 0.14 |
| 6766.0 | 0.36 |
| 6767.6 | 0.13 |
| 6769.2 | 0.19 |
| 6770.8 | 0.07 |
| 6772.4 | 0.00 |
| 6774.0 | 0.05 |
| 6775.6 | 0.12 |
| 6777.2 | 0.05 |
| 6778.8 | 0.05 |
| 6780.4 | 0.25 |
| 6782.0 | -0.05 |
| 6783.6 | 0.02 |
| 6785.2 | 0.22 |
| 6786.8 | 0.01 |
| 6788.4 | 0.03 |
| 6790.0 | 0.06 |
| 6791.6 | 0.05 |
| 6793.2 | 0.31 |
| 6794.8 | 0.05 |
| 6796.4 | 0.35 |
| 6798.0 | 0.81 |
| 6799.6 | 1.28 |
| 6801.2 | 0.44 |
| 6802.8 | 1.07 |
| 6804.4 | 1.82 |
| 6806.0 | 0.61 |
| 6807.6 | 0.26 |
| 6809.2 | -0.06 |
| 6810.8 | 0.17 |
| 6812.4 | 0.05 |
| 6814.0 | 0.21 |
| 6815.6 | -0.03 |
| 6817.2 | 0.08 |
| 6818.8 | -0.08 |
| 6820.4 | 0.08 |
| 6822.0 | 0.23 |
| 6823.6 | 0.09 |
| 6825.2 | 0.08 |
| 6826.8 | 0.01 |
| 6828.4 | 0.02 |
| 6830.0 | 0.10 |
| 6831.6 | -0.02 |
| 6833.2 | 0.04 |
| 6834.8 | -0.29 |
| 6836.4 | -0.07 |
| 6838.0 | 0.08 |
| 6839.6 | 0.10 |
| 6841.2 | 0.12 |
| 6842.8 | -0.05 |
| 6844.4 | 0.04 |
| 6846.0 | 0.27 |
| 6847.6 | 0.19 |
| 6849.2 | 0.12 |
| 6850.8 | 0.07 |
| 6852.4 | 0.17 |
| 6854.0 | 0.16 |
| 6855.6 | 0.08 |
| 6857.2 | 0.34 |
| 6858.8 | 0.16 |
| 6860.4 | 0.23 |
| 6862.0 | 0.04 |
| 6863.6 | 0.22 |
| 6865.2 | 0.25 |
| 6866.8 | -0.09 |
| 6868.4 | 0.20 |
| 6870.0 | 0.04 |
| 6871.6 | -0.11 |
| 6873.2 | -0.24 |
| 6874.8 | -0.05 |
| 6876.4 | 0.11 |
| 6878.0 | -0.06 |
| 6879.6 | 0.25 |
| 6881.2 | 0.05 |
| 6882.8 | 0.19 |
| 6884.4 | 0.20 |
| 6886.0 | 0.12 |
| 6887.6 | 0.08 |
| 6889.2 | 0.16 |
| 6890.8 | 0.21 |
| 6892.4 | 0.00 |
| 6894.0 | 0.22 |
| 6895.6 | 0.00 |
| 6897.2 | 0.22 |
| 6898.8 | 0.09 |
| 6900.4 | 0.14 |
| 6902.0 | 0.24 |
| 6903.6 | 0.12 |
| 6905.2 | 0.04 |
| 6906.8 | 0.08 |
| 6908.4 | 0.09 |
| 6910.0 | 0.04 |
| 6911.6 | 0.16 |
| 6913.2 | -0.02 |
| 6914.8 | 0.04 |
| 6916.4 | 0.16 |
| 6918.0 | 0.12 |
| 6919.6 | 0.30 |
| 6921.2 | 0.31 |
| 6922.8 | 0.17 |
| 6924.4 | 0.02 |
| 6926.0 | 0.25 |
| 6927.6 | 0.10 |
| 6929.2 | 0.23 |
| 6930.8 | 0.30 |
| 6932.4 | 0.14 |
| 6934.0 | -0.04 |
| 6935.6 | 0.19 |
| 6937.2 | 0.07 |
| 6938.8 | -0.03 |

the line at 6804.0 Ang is [O II]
